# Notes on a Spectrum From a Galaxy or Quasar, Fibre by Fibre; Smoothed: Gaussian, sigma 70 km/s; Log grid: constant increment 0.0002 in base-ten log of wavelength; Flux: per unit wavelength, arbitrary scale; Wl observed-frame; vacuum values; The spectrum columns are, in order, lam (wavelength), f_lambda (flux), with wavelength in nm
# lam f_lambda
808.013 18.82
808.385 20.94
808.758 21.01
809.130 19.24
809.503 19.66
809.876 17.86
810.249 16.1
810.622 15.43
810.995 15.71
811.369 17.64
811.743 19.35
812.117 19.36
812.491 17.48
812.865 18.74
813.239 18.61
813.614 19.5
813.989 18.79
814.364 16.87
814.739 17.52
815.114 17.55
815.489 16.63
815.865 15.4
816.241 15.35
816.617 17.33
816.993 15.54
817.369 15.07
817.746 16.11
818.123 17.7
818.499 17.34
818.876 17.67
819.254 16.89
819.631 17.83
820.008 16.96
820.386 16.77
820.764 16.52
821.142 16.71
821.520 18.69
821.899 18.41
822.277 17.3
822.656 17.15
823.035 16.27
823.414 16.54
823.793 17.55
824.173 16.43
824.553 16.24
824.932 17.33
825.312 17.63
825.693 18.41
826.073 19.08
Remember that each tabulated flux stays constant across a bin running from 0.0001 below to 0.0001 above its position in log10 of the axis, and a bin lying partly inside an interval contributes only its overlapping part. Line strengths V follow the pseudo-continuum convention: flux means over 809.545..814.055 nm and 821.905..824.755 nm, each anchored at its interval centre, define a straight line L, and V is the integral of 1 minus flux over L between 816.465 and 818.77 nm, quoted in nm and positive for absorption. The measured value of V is 0.11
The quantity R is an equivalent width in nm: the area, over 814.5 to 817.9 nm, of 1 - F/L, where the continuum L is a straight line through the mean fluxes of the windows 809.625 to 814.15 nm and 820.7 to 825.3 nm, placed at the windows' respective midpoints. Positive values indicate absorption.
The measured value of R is 0.254 nm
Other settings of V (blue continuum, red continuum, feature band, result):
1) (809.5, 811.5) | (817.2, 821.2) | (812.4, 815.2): -0.22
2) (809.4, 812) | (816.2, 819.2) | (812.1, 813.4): -0.10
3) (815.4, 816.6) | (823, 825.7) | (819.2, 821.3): -0.06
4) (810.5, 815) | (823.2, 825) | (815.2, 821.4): 0.26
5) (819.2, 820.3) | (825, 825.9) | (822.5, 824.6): 0.12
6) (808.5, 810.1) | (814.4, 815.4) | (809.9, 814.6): 0.13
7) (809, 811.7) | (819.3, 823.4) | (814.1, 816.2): 0.07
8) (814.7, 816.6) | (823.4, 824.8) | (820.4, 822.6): -0.10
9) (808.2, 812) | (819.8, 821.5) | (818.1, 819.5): -0.02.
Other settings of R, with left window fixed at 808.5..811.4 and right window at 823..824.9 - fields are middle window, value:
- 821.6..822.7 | -0.061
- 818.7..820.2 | -0.022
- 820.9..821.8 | -0.042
